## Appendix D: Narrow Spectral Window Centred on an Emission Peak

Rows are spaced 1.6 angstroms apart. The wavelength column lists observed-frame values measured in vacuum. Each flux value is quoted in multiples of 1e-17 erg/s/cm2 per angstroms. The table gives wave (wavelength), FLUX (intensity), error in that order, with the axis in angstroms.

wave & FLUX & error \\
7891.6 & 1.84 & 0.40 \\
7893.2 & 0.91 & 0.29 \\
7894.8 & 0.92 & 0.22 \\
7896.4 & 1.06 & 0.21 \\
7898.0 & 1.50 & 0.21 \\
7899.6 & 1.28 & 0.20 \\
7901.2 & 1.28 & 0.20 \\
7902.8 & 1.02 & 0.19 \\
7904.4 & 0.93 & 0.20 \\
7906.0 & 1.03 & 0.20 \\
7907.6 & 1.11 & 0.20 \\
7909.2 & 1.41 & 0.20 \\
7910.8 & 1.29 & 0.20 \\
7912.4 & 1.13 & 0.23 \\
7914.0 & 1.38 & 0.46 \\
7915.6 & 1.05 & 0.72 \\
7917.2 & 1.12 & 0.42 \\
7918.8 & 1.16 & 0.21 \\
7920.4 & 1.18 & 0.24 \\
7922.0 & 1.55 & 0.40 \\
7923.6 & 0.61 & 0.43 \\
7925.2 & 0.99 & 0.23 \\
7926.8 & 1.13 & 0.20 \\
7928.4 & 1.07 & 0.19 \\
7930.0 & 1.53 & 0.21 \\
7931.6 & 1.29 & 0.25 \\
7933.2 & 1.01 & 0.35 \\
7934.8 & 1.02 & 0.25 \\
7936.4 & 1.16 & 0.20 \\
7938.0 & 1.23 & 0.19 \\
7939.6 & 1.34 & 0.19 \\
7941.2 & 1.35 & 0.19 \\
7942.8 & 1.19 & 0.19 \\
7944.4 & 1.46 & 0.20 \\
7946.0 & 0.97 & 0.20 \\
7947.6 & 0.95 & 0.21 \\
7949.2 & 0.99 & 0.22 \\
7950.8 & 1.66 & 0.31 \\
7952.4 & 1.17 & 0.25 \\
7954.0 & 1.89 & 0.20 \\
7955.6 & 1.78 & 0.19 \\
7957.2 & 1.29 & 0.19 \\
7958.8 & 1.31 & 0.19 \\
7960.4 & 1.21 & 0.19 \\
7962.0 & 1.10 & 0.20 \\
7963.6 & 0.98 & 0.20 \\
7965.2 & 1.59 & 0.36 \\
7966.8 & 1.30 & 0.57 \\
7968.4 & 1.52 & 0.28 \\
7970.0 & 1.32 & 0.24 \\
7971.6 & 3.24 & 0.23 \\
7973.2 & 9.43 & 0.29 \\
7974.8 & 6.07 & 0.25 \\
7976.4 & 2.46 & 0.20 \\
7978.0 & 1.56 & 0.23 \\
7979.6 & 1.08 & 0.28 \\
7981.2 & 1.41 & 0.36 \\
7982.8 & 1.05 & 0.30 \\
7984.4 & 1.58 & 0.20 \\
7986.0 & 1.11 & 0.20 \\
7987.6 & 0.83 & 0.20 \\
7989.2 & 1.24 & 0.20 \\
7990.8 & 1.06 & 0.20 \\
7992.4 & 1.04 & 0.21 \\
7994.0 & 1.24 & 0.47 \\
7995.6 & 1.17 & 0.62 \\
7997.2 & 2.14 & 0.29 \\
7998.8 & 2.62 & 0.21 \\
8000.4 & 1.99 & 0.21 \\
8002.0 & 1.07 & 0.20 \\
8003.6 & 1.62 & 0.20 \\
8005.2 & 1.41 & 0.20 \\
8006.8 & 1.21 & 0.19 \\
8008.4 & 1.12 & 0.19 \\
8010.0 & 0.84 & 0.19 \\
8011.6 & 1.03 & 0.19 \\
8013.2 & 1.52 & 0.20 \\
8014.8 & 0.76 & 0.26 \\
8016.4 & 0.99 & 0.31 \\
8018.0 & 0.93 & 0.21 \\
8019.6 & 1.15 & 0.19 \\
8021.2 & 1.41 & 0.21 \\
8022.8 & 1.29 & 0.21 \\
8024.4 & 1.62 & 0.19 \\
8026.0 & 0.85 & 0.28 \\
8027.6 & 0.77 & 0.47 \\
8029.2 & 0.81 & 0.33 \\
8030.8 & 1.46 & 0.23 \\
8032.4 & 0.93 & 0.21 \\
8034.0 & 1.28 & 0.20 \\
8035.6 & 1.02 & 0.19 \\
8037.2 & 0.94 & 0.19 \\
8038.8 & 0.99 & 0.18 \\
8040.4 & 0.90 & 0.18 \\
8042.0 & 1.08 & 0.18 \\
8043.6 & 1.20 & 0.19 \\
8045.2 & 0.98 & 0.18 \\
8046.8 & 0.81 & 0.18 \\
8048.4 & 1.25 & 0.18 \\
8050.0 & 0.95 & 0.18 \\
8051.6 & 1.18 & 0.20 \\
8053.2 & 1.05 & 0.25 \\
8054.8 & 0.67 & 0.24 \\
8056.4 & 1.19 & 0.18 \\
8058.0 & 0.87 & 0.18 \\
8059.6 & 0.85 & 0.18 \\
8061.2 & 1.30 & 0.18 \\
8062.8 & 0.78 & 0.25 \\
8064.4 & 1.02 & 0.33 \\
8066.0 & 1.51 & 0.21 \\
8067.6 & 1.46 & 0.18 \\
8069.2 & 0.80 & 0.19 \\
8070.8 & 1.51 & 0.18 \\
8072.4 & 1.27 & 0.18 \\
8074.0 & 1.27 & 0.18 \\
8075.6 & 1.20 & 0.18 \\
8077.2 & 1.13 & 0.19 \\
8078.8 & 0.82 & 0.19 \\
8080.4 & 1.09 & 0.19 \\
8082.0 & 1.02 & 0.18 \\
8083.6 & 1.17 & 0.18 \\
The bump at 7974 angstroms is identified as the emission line H-alpha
